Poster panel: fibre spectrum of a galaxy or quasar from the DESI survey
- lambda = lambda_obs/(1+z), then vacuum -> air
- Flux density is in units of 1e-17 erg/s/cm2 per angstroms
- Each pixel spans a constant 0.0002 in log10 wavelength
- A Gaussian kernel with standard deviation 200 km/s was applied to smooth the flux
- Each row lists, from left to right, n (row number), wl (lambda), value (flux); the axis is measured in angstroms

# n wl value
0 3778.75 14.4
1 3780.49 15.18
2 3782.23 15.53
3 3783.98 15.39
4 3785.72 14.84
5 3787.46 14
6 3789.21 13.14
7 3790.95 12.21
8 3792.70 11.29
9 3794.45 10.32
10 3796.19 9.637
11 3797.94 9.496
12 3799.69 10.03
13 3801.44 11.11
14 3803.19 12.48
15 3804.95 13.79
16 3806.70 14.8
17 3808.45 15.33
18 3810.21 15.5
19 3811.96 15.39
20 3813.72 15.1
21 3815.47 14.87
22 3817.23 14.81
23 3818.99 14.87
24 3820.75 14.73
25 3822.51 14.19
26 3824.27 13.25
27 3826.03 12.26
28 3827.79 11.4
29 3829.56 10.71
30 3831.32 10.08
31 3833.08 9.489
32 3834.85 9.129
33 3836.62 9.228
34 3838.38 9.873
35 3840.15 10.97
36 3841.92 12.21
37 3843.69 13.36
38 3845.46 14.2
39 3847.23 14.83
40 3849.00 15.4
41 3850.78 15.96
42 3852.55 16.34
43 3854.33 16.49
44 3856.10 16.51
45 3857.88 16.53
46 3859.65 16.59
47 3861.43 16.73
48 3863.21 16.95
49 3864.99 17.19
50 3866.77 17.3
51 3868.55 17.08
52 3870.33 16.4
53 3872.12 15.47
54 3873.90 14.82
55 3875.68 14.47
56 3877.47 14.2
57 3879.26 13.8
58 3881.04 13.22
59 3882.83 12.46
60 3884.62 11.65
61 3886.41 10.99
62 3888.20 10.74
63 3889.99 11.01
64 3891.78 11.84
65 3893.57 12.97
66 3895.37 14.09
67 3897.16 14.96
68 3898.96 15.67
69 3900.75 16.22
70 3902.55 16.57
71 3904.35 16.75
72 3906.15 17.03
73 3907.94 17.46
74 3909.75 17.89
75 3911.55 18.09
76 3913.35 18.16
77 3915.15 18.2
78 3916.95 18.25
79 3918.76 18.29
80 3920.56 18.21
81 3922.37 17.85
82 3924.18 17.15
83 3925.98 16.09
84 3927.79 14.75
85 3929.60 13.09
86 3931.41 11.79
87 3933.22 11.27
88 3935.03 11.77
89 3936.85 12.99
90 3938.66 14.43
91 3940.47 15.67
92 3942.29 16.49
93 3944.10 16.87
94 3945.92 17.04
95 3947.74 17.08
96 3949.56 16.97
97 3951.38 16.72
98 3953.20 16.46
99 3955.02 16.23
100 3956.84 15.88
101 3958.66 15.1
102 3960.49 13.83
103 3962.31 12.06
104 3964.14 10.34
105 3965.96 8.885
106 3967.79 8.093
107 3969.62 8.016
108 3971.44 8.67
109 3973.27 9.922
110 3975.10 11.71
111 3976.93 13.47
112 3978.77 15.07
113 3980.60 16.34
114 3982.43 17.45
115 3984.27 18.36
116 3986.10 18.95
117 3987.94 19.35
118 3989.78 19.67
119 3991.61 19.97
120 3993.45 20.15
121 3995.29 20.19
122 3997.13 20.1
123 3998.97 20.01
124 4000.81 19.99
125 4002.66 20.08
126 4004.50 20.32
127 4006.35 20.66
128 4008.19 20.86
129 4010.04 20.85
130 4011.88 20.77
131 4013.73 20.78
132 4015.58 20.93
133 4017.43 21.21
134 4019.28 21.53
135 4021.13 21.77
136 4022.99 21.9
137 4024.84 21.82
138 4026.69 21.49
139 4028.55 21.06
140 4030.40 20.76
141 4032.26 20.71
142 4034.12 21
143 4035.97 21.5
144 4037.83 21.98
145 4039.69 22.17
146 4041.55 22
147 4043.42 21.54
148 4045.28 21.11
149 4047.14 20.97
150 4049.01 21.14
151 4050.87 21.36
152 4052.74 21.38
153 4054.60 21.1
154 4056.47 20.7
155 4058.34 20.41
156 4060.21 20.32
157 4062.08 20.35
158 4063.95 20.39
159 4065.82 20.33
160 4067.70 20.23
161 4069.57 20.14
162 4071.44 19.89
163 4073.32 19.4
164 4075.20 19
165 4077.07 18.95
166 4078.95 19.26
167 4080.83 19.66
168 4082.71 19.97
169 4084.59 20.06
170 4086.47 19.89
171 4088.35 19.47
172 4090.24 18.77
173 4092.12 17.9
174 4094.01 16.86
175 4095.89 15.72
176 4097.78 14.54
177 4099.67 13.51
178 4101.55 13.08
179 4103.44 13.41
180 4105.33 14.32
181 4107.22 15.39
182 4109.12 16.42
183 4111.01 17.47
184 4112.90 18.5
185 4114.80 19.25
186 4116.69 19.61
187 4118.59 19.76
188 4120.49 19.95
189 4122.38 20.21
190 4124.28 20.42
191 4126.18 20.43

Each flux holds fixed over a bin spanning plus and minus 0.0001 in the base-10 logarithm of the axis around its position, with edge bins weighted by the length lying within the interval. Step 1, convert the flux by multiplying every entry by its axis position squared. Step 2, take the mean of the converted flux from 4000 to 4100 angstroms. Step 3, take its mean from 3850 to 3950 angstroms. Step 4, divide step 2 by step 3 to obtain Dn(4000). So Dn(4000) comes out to 1.41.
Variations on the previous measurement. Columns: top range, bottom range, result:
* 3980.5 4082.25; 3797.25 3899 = 1.64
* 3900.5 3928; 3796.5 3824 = 1.34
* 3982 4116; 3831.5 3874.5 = 1.49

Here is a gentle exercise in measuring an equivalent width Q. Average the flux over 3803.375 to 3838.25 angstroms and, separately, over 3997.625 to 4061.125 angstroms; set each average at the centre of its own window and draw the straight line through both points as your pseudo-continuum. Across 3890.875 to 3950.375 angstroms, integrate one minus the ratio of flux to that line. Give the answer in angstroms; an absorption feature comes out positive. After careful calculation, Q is 3.6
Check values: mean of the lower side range 13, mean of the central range 15.8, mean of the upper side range 21.1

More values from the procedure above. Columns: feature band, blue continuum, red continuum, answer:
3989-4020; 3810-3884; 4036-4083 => -2.6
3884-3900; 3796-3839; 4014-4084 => 2.6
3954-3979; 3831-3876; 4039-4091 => 8.1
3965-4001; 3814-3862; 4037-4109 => 2.9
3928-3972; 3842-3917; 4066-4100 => 7.5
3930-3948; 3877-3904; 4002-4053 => 2.0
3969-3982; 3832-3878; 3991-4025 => 4.9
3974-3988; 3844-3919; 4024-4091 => 1.7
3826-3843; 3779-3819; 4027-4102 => 4.5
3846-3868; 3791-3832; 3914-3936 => -3.8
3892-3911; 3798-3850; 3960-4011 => -1.8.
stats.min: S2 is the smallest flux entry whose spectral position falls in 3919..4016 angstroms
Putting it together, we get 8.016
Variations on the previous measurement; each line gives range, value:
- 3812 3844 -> 9.129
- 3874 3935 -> 10.74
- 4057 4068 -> 20.23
